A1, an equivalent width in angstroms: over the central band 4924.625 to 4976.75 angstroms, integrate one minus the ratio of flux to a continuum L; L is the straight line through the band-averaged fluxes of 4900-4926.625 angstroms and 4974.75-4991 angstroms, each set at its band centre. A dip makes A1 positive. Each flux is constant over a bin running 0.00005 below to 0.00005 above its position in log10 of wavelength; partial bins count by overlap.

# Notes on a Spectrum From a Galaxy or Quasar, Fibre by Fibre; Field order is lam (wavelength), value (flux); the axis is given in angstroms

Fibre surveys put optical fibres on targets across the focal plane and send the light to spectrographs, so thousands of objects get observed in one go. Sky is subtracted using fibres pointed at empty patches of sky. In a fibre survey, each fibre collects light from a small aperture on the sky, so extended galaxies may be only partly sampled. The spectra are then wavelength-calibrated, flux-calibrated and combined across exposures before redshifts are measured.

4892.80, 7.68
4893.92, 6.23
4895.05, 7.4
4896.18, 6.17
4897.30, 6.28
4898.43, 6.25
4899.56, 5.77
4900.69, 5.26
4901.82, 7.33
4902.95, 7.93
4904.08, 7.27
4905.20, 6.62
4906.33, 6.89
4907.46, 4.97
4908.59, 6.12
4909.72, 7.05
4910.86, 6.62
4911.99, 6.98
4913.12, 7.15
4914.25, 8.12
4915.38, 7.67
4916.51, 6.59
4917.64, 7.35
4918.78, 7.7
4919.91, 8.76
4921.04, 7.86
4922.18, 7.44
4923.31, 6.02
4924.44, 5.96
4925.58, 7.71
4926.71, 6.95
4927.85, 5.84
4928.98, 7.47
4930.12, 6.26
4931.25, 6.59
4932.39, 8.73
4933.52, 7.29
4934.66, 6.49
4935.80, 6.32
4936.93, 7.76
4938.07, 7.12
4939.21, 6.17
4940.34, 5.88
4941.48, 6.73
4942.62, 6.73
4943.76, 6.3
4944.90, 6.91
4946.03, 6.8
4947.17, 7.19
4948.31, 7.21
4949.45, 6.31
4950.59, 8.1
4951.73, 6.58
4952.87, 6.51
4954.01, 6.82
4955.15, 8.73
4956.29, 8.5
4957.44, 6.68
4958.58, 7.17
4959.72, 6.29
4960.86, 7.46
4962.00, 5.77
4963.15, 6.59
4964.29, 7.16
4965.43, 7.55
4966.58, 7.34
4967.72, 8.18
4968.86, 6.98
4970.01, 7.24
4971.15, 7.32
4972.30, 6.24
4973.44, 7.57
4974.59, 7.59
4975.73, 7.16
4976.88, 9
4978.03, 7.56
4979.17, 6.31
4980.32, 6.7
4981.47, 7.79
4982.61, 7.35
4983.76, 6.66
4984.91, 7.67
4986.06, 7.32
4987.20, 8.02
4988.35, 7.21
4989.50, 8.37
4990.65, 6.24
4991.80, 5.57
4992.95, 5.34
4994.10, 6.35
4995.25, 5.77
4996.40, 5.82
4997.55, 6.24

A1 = 1.3 angstroms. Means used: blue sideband 7.01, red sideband 7.4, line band 7.04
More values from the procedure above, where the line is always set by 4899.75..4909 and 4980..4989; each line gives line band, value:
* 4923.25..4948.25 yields 0.2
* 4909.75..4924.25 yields -1.4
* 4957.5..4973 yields 0.3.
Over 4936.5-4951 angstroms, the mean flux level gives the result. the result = 6.84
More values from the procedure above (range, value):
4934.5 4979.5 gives 7.07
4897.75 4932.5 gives 6.92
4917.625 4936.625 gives 7.1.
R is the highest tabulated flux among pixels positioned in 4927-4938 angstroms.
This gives 8.73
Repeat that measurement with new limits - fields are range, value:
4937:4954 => 8.1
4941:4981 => 9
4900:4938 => 8.76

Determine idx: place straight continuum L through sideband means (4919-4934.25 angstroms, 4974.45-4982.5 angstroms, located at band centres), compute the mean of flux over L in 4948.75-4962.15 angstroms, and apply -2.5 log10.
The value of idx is 0.028 mag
